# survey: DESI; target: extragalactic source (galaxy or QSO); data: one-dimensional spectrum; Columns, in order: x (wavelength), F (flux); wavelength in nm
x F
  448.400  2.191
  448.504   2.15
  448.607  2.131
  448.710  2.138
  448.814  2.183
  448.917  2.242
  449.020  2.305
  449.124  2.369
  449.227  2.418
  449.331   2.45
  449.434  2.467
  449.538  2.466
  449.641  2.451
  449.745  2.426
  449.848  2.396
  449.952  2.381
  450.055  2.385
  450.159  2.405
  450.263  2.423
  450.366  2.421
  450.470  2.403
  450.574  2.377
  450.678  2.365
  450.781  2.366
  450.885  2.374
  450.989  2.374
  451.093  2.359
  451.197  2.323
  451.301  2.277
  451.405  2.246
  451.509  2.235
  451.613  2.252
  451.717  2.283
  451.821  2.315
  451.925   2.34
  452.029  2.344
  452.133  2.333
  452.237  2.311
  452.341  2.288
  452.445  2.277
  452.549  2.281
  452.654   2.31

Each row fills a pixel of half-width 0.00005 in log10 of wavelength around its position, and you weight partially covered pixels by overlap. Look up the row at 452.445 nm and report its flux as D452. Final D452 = 2.277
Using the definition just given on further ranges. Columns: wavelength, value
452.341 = 2.288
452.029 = 2.344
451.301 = 2.277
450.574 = 2.377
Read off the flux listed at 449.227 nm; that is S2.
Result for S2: 2.418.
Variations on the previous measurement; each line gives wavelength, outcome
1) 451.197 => 2.323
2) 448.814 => 2.183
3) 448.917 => 2.242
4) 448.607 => 2.131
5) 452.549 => 2.281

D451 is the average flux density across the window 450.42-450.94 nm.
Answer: 2.38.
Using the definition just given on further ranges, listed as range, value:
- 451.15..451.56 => 2.27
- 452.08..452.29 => 2.33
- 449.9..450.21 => 2.39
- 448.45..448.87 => 2.15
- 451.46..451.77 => 2.26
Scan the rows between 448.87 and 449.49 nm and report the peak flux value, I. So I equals 2.467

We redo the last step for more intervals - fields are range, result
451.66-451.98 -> 2.34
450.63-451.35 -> 2.374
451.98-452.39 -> 2.344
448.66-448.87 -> 2.183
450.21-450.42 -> 2.423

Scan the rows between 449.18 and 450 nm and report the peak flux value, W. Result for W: 2.467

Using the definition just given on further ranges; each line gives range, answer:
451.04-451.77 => 2.359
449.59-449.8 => 2.451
